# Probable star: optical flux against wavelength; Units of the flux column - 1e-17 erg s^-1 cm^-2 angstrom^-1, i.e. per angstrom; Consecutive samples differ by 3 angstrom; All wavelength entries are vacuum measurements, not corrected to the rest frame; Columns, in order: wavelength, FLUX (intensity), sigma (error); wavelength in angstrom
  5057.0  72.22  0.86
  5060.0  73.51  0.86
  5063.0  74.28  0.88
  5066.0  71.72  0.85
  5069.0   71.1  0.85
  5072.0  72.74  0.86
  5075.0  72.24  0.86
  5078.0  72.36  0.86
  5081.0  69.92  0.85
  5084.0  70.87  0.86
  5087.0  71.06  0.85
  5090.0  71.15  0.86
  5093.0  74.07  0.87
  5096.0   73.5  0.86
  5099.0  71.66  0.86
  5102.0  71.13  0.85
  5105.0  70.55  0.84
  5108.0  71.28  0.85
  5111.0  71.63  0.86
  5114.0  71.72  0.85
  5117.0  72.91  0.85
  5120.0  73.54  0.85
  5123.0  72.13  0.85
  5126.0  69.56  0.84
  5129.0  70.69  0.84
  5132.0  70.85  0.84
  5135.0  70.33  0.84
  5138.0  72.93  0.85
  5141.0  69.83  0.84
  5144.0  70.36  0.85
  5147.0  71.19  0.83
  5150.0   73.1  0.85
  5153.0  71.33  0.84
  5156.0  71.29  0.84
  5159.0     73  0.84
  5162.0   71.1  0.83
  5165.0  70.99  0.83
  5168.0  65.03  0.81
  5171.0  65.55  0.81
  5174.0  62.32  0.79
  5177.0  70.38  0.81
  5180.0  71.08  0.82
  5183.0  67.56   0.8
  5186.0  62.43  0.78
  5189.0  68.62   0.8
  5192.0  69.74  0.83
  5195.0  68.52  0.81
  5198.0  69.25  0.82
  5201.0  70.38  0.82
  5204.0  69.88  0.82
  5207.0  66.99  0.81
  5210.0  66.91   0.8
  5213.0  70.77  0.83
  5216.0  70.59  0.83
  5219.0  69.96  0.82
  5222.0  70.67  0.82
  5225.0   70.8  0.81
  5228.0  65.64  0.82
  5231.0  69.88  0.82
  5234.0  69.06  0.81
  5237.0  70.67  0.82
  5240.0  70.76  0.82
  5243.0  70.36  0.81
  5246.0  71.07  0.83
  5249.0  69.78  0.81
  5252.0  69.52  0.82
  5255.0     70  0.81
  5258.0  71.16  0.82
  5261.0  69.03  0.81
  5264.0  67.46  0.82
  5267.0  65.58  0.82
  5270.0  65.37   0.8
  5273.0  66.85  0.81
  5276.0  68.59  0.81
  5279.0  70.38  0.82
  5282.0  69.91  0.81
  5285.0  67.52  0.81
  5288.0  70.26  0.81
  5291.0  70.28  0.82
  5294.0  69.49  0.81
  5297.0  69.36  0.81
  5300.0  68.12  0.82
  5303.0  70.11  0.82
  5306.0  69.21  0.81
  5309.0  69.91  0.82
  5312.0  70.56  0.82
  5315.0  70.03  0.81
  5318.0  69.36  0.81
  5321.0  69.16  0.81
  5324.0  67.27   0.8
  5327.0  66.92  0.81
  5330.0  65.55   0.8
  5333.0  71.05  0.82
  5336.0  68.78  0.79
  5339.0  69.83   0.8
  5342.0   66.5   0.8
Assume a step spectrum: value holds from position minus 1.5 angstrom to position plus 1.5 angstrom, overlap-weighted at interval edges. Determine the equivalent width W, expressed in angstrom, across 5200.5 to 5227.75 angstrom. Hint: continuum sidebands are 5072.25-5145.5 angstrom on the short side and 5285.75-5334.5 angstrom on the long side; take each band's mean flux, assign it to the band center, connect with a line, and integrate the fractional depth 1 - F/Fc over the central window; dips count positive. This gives 0.3 angstrom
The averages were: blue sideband 71.5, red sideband 69.1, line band 69.5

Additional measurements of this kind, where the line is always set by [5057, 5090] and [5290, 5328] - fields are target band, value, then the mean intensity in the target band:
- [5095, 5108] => 0.0 angstrom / 71.6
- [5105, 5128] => -0.1 angstrom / 71.7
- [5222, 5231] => 0.2 angstrom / 68.9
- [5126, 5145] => 0.1 angstrom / 70.7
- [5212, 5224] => 0.0 angstrom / 70.5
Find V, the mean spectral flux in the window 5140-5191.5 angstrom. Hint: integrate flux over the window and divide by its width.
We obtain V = 69.1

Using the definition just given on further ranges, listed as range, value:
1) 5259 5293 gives 68.4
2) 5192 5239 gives 69.4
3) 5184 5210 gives 68.1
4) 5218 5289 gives 69.2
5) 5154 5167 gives 71.3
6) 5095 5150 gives 71.5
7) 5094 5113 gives 71.7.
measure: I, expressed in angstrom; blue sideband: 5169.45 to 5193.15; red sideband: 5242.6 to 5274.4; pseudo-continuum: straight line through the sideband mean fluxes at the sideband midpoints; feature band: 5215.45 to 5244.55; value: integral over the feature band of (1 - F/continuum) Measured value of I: -0.7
